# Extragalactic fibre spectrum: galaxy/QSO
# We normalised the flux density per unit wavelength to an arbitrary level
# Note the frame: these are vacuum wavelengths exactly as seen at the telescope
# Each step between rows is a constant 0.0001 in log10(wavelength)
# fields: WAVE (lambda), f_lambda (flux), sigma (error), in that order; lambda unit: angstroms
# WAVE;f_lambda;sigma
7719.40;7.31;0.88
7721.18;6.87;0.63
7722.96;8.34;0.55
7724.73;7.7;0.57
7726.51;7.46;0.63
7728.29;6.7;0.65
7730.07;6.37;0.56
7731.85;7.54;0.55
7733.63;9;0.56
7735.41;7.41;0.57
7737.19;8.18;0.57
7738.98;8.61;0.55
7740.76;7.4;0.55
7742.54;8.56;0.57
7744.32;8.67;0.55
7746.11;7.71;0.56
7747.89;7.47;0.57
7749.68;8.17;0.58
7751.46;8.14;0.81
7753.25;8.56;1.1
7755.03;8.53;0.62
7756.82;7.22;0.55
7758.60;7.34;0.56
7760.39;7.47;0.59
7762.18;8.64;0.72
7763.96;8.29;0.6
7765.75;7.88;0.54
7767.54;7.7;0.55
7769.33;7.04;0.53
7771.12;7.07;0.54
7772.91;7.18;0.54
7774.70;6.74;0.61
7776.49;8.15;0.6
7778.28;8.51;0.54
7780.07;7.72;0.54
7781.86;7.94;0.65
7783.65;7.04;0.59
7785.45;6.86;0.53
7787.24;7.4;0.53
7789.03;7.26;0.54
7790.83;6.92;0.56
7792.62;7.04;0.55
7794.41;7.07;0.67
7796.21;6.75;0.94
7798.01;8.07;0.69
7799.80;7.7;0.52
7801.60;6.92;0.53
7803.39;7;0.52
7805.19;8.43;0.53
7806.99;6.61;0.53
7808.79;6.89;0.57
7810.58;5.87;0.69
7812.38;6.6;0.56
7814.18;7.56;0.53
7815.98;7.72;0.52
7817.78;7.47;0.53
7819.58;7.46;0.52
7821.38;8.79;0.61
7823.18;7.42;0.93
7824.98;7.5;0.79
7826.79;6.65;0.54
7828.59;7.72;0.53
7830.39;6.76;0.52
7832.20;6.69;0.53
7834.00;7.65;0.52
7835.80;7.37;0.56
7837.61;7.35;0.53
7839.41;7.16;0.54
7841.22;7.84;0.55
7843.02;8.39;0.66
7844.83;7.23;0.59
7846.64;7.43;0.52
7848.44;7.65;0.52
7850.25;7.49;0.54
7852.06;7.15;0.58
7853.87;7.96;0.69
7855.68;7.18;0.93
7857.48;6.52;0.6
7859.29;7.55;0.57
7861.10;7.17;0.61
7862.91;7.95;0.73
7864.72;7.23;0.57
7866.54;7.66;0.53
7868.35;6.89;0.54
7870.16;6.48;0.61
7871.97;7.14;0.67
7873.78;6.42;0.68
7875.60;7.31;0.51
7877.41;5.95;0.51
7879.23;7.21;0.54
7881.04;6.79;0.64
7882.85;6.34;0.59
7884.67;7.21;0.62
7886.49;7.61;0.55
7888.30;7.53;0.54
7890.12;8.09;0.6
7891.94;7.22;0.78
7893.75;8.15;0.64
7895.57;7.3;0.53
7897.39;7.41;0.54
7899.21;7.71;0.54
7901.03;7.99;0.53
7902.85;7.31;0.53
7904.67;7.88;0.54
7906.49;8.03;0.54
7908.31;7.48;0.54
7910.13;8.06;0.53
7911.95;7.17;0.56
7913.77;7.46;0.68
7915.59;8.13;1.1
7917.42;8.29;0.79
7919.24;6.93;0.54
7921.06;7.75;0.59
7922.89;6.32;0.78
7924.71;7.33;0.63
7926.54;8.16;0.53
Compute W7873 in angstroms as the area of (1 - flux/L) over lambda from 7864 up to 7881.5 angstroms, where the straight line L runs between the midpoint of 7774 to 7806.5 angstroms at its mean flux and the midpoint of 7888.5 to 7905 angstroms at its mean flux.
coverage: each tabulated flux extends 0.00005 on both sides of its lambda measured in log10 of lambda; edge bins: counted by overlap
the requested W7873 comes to 1.6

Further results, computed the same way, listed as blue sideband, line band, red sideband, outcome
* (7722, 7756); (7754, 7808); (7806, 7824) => 0.46 angstroms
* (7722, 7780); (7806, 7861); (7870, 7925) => 1.72 angstroms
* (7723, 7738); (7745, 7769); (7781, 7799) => -1.57 angstroms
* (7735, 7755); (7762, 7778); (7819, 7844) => 0.63 angstroms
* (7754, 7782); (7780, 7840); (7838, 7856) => 2.82 angstroms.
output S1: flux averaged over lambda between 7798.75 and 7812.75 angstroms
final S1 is 7.03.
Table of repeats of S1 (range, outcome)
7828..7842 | 7.3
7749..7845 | 7.47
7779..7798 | 7.25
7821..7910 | 7.36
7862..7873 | 7.22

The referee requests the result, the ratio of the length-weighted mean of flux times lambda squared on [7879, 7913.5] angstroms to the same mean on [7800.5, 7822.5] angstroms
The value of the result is 1.05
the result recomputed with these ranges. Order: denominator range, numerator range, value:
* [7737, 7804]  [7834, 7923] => 0.99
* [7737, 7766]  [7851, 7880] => 0.91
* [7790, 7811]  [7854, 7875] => 1.02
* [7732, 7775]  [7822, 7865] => 0.96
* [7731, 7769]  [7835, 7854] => 0.96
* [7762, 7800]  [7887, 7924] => 1.05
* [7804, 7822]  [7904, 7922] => 1.08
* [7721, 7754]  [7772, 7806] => 0.96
